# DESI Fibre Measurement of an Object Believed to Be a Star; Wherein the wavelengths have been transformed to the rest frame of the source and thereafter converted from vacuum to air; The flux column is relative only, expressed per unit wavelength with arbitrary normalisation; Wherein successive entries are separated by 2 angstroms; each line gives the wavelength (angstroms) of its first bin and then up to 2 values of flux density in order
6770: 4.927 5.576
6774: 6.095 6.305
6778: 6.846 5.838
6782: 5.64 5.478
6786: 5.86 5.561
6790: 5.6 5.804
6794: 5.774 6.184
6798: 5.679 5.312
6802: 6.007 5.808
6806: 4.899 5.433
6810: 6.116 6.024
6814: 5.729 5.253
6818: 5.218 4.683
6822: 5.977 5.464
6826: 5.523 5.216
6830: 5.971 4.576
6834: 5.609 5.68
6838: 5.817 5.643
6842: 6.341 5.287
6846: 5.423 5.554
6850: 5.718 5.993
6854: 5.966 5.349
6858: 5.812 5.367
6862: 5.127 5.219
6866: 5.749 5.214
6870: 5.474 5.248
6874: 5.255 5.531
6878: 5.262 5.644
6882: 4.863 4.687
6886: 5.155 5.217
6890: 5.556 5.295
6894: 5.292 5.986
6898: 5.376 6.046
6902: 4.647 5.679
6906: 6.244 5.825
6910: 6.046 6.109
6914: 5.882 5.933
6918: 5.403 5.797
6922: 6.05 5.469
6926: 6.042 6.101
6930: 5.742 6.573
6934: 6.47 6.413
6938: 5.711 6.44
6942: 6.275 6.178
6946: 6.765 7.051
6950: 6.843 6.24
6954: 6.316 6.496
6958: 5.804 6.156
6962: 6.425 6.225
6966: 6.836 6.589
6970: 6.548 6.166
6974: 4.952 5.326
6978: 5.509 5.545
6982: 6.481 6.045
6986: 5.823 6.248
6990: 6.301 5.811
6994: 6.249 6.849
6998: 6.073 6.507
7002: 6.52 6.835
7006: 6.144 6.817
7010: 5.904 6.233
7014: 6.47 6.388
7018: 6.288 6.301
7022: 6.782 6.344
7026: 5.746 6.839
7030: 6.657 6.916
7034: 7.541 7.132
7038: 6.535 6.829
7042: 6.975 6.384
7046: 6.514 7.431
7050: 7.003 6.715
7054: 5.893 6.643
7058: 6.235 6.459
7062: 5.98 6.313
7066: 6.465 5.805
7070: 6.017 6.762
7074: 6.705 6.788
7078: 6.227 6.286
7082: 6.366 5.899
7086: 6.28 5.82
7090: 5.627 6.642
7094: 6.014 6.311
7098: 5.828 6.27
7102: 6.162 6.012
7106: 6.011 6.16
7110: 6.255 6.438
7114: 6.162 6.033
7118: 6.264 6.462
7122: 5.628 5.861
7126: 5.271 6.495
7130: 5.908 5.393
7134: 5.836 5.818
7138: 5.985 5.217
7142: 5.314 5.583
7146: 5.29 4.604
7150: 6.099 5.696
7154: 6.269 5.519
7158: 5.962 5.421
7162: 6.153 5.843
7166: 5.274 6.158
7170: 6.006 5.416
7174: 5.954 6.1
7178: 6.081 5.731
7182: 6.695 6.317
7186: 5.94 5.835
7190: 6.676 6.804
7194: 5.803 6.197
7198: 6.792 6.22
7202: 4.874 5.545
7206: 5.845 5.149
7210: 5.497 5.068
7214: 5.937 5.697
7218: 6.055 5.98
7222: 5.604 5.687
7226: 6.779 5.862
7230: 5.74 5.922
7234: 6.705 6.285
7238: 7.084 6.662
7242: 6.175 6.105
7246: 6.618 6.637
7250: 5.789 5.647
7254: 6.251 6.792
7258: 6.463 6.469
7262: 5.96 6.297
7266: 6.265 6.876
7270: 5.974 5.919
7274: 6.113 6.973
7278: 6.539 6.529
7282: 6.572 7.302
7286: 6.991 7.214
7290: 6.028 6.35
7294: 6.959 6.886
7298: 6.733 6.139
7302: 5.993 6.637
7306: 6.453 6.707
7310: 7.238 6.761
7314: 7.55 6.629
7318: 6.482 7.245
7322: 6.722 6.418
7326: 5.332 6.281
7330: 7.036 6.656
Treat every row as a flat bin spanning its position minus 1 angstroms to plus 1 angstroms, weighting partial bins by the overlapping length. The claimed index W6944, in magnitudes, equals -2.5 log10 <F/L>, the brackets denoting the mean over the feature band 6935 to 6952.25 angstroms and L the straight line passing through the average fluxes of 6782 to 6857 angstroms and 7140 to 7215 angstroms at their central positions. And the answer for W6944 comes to -0.136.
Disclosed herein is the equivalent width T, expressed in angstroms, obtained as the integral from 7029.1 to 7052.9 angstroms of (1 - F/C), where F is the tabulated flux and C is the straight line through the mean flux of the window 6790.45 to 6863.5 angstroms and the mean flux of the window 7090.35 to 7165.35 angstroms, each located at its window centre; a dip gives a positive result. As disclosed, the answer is -4.4 angstroms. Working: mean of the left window 5.59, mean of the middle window 6.89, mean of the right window 5.89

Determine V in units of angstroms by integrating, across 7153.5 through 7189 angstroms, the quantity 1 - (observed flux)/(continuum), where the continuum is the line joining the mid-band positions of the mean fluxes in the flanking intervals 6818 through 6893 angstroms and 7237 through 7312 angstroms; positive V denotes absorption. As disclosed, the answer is 1.8 angstroms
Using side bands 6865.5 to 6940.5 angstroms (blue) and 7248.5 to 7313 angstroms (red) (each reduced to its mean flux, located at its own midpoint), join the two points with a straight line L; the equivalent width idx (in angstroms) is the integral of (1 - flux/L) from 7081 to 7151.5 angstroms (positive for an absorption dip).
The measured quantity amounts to 2.4 angstroms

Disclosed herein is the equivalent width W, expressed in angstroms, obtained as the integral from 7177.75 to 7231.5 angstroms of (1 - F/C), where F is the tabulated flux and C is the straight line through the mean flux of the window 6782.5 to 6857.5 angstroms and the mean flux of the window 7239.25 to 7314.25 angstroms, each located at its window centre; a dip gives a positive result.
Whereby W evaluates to 3.6 angstroms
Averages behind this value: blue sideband 5.61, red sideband 6.5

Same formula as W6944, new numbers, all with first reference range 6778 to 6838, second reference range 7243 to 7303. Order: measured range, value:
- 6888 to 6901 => 0.039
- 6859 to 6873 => 0.073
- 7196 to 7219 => 0.110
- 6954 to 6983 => -0.034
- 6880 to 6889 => 0.139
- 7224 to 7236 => 0.035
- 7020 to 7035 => -0.113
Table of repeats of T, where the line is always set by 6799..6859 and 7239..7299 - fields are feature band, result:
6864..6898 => 2.1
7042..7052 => -1.4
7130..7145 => 1.4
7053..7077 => -1.1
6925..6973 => -4.3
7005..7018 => -0.8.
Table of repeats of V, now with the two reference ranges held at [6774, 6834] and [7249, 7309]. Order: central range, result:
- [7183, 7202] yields 0.30 angstroms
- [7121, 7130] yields 0.55 angstroms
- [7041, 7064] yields -1.82 angstroms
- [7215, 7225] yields 0.87 angstroms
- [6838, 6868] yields 0.69 angstroms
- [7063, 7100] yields -0.65 angstroms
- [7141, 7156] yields 1.66 angstroms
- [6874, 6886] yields 1.21 angstroms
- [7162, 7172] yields 0.73 angstroms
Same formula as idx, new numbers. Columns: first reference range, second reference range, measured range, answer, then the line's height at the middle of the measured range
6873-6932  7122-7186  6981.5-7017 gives -4.0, 5.67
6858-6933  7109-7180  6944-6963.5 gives -2.8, 5.63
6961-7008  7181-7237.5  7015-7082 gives -4.5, 6.13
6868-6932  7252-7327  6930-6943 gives -1.4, 5.68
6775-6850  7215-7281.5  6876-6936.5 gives 1.0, 5.78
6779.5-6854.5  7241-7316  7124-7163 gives 3.6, 6.25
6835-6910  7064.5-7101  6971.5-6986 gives 0.4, 5.87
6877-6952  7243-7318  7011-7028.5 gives -0.9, 6.04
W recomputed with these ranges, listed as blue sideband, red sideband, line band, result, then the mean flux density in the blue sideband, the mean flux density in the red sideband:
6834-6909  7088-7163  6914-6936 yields -1.5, 5.5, 5.89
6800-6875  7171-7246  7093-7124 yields -1.2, 5.53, 6.03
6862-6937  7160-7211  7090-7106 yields -0.8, 5.63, 5.95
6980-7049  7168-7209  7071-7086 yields -0.3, 6.48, 6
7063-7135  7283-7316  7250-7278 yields 1.4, 6.13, 6.74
